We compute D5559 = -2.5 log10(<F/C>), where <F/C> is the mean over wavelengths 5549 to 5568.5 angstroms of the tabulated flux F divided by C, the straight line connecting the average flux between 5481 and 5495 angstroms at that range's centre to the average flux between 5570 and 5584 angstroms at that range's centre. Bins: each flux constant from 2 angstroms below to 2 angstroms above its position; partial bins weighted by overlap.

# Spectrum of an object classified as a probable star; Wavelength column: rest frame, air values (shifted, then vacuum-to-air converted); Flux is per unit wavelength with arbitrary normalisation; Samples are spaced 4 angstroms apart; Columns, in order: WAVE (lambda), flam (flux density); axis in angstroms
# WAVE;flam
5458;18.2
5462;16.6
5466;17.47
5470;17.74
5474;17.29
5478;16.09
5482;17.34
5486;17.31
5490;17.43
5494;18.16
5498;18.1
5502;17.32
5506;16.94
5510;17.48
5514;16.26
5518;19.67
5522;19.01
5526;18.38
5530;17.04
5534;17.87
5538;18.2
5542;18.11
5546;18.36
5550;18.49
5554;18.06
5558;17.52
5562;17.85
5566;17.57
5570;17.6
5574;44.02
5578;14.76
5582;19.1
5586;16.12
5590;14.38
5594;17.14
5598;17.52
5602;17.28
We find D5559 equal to 0.29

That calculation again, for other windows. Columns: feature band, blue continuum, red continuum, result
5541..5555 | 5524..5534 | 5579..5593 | -0.06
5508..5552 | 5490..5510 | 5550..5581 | 0.06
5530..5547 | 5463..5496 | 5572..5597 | 0.07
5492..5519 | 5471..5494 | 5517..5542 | 0.01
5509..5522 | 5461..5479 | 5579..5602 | -0.06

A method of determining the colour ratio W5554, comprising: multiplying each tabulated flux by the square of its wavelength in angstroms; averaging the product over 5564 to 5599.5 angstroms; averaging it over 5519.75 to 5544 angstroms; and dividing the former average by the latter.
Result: 1.11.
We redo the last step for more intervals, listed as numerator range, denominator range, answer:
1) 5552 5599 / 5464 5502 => 1.15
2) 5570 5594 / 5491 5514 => 1.23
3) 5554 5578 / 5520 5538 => 1.22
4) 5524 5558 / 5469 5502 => 1.06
